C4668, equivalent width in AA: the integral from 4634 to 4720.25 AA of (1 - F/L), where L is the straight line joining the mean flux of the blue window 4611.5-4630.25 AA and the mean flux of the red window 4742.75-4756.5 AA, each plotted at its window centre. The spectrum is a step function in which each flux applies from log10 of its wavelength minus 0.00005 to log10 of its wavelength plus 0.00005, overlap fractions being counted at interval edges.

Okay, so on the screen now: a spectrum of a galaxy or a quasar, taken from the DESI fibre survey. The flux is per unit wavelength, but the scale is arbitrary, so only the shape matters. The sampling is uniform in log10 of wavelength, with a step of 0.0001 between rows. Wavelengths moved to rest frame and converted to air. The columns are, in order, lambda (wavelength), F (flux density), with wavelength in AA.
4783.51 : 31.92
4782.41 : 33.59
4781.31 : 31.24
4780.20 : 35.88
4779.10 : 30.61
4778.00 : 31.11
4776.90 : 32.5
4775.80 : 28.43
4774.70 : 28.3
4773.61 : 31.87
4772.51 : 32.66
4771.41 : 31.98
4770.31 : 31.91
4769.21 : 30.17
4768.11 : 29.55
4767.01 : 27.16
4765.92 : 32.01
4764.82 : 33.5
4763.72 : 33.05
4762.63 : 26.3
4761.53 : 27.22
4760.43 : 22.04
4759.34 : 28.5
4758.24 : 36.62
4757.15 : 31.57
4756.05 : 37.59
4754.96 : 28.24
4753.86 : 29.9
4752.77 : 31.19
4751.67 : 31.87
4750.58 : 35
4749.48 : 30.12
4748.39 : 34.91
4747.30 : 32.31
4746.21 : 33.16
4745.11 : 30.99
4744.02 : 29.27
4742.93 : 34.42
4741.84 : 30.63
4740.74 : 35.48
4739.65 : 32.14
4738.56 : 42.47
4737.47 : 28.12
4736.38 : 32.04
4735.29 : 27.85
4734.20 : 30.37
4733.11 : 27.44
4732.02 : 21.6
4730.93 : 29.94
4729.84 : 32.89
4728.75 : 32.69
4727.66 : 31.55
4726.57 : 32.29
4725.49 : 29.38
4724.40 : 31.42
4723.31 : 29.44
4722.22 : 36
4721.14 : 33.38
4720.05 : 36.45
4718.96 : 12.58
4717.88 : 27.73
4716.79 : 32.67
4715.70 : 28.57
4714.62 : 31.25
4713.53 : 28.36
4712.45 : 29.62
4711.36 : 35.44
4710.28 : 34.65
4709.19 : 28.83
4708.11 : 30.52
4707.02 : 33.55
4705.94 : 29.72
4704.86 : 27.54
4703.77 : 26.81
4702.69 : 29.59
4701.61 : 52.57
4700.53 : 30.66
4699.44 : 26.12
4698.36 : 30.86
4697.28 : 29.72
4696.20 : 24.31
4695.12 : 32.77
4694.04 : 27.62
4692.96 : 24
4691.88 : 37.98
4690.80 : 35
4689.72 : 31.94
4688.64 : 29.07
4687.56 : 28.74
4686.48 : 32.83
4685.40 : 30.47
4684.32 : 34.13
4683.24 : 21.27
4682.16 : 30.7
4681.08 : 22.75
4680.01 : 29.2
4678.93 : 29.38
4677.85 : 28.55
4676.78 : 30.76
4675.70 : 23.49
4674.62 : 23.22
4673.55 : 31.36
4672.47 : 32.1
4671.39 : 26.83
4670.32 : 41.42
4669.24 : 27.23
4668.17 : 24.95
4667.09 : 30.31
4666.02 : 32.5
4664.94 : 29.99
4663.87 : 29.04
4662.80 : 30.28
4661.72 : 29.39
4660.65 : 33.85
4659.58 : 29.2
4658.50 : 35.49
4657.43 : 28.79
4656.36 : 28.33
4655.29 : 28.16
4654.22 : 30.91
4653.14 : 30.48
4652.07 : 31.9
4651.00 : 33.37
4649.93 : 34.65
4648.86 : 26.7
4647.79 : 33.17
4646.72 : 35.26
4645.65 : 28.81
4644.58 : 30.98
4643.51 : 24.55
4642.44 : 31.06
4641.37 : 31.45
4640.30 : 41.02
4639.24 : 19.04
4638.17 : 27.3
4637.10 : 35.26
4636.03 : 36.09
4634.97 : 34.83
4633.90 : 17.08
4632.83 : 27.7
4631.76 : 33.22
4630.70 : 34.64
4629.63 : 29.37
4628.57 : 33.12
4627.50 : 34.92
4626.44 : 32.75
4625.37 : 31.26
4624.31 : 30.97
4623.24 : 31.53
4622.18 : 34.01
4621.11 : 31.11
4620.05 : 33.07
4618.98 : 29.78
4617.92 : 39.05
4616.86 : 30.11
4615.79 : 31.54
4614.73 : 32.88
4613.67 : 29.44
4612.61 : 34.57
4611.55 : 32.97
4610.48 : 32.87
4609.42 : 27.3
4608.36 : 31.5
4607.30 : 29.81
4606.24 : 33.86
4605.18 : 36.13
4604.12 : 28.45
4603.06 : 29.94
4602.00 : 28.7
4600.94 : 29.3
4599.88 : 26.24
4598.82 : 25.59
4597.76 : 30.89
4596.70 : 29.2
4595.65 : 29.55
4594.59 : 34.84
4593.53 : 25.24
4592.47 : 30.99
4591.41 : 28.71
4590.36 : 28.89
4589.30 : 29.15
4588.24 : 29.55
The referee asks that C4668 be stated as 5.4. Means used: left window 32.4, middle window 30.3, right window 32.1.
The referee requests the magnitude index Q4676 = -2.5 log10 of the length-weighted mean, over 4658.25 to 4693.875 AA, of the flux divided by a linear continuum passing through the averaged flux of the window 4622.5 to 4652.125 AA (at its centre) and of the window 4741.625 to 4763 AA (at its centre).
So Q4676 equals 0.046 mag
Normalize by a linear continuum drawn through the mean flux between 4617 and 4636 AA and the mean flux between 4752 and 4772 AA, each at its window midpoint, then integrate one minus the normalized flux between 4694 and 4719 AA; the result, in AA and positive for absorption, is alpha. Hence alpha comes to 0.4 AA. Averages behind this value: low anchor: 31.8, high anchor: 30.5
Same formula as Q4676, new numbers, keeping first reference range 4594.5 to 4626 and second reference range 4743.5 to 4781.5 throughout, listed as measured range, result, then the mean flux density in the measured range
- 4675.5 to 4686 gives 0.106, 28.2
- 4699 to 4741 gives 0.004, 31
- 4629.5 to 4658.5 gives 0.018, 30.6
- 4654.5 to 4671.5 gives 0.024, 30.5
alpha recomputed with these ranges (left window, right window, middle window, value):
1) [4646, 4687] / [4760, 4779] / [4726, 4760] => -1.84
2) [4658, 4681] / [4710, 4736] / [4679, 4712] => -0.75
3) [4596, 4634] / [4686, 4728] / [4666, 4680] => 0.75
